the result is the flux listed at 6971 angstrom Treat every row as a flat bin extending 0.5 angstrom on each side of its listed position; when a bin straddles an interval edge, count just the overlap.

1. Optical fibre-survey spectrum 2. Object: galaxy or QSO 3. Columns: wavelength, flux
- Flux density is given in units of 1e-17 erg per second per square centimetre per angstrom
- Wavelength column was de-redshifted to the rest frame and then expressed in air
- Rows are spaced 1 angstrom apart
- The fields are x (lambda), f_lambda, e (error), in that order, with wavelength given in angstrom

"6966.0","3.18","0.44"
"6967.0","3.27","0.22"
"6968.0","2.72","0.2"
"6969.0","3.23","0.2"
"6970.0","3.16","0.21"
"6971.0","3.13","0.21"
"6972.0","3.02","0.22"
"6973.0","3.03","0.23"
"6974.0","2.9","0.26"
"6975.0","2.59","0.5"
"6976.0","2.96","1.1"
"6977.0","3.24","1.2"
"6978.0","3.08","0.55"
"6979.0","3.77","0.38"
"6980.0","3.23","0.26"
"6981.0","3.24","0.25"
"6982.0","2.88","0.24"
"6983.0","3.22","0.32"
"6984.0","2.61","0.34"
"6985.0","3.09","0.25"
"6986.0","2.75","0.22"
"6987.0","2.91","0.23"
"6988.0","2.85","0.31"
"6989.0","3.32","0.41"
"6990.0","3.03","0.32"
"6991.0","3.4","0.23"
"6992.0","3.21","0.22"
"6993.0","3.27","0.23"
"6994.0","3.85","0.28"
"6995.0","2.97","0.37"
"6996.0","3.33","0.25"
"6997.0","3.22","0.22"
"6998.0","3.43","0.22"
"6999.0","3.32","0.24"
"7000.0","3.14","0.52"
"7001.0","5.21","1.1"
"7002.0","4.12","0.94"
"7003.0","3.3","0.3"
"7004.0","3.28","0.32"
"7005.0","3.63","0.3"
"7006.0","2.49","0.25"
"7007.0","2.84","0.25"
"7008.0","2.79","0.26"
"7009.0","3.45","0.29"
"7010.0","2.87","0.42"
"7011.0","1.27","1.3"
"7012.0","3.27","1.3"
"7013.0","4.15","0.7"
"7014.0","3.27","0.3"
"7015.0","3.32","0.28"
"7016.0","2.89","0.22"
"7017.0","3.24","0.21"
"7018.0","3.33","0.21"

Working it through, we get 3.13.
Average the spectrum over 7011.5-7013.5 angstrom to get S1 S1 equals 3.71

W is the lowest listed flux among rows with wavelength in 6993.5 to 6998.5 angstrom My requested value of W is 2.97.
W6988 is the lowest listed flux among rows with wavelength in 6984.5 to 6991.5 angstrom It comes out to 2.75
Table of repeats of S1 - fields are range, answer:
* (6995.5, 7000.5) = 3.29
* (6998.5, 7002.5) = 3.95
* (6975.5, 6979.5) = 3.26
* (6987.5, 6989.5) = 3.08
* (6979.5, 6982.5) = 3.12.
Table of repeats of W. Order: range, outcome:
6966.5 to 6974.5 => 2.72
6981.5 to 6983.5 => 2.88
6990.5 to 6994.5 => 3.21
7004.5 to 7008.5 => 2.49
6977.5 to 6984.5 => 2.61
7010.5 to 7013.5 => 1.27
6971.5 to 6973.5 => 3.02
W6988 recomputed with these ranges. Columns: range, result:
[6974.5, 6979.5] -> 2.59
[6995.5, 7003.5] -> 3.14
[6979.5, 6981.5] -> 3.23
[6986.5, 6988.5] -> 2.85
